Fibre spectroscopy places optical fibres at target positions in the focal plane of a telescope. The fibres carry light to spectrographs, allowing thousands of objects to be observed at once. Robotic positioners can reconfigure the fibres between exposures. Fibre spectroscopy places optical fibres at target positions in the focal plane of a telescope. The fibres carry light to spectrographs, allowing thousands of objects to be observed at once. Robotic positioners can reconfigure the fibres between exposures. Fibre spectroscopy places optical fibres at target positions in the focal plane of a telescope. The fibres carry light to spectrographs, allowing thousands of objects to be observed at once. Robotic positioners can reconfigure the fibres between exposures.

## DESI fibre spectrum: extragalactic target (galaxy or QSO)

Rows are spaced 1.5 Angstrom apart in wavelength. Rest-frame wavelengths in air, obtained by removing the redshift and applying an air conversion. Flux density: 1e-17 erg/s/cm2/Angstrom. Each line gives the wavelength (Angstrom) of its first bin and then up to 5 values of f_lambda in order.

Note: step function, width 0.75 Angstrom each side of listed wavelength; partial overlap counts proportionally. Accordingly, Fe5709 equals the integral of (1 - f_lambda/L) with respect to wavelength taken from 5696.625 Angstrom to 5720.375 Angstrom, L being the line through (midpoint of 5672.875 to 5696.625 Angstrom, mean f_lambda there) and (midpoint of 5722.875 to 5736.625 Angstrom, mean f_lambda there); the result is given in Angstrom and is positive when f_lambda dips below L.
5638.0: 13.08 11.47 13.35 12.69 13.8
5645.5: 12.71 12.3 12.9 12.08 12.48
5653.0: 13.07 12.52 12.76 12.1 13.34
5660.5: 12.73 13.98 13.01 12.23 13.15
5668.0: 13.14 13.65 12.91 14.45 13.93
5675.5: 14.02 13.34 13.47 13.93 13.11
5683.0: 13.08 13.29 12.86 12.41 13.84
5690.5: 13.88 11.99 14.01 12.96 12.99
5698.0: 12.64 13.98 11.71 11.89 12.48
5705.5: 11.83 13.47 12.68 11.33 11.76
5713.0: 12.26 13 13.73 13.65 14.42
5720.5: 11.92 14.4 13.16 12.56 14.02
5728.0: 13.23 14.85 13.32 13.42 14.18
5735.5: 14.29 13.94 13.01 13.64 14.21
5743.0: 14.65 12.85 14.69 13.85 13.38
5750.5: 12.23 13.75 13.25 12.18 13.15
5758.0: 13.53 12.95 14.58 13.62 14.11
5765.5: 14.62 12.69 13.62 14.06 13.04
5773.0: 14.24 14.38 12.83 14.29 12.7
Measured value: 1.4 Angstrom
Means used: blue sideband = 13.3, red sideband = 13.7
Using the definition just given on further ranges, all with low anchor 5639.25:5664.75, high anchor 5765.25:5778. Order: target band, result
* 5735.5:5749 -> -0.4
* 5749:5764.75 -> 0.3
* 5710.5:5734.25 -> 0.0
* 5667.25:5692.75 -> -0.7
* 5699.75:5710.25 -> 0.7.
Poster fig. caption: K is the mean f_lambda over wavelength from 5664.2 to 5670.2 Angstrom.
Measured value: 13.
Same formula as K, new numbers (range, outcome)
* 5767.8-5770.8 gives 13.8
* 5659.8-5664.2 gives 13.2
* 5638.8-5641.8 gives 12.4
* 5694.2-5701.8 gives 12.9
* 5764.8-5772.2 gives 13.6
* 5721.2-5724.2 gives 13.8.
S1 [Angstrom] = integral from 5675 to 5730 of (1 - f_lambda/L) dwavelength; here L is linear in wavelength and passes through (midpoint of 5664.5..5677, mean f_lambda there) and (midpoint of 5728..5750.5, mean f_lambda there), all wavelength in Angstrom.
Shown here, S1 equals 2.2 Angstrom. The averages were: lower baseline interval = 13.5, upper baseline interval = 13.8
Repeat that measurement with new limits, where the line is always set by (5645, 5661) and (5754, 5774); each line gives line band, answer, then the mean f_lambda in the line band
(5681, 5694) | -0.22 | 13.1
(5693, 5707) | 0.31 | 12.7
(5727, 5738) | -0.47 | 13.9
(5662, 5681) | -0.98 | 13.5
